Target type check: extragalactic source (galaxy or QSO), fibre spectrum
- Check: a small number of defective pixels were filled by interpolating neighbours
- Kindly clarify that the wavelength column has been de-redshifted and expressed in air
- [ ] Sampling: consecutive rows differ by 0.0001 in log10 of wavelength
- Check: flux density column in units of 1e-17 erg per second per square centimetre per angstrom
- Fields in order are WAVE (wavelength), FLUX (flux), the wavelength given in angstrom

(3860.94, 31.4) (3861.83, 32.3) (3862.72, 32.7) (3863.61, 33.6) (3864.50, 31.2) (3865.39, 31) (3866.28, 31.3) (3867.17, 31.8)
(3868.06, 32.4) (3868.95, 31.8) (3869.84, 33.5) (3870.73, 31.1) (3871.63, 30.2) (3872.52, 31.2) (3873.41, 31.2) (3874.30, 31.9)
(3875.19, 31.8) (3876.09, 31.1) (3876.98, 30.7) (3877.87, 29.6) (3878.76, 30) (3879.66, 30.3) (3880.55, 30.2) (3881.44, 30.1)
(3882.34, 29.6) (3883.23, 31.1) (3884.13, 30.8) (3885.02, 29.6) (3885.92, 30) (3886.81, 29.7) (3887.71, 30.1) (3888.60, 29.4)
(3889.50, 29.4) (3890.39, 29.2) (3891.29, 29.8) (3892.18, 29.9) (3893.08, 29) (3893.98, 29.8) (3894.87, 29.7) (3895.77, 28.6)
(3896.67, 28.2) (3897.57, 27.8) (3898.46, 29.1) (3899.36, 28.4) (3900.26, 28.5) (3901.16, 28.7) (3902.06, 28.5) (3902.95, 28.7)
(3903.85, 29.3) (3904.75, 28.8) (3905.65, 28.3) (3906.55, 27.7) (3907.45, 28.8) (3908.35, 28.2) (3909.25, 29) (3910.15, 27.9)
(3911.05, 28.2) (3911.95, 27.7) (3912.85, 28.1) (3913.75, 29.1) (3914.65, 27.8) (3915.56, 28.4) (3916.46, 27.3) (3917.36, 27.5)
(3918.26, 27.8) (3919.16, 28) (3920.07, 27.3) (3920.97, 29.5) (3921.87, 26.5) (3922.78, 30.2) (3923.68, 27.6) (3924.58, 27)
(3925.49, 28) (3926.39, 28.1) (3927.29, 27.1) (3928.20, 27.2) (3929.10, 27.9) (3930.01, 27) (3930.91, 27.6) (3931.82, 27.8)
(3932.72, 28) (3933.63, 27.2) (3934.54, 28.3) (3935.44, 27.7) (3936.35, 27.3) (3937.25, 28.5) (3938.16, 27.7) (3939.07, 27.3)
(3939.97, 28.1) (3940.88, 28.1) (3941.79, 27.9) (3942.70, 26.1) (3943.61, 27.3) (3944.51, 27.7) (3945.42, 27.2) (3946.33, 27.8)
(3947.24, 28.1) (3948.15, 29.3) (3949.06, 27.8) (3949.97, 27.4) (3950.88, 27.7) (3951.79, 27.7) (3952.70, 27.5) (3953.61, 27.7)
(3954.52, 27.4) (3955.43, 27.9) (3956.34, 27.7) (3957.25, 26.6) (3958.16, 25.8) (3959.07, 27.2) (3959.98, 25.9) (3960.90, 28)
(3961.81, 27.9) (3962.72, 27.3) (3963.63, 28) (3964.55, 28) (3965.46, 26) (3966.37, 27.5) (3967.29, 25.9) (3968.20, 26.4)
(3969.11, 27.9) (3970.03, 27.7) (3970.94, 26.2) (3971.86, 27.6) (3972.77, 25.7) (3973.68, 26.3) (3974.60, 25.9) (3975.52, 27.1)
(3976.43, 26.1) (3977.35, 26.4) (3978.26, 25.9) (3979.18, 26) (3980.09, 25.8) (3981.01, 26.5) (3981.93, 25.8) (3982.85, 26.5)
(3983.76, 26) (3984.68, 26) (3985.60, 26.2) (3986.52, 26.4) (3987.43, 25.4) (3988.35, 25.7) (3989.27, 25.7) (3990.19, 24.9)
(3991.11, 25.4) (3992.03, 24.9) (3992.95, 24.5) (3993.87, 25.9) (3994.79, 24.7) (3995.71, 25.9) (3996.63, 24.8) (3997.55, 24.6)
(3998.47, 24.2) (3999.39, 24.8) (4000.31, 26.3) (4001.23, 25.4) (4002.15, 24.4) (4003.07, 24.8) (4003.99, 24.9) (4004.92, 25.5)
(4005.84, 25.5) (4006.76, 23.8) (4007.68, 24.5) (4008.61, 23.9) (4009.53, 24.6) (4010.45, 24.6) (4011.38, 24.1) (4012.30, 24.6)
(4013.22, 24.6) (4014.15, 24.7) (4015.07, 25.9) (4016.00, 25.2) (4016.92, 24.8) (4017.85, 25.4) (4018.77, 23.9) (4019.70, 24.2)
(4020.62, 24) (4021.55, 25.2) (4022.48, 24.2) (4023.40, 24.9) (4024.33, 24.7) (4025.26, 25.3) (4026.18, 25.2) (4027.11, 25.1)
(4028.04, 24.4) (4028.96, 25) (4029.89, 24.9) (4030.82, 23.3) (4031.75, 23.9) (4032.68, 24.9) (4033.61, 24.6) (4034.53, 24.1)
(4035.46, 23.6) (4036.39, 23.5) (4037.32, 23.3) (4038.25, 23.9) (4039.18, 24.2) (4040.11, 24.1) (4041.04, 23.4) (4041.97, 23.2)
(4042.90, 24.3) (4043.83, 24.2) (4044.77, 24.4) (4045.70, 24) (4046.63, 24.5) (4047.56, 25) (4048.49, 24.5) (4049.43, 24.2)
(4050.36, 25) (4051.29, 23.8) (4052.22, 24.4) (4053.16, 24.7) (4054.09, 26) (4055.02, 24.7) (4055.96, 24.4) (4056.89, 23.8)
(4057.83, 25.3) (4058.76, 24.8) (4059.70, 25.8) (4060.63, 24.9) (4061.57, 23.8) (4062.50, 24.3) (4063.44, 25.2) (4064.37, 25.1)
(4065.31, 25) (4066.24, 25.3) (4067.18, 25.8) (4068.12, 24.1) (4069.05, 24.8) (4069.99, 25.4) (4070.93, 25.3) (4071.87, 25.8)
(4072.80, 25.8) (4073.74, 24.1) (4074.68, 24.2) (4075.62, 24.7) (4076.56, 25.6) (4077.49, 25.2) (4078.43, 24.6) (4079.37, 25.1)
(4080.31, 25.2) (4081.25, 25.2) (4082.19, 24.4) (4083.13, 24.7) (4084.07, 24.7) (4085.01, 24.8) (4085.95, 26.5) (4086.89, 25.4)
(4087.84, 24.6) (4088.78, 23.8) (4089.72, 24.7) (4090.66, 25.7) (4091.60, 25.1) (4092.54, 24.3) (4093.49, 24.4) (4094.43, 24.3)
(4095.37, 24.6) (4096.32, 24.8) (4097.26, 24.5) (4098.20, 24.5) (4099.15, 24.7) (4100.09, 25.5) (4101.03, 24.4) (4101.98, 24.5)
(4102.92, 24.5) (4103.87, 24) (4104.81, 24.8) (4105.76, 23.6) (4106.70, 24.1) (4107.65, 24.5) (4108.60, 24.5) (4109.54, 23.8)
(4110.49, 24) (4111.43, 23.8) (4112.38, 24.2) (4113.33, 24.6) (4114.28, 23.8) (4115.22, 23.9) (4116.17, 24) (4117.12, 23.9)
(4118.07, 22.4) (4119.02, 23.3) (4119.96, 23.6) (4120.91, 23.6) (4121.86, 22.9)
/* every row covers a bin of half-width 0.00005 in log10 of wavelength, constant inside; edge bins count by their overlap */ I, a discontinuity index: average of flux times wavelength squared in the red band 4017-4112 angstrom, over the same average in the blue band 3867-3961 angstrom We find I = 0.9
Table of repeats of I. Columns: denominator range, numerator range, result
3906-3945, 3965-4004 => 0.96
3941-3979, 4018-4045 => 0.93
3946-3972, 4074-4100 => 0.97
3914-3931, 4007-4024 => 0.93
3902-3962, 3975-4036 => 0.94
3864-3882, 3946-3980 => 0.91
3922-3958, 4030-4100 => 0.95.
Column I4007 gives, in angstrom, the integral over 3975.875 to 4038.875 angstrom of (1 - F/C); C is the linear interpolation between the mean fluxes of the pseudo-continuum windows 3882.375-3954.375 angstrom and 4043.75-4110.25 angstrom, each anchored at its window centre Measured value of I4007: 3.2 angstrom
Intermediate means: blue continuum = 28.3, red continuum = 24.7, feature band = 25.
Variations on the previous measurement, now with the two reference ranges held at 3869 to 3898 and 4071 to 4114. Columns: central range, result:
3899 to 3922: 0.9 angstrom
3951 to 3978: 1.0 angstrom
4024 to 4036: 0.8 angstrom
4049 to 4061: 0.4 angstrom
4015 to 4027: 0.8 angstrom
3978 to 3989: 0.6 angstrom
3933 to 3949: 0.5 angstrom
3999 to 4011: 1.0 angstrom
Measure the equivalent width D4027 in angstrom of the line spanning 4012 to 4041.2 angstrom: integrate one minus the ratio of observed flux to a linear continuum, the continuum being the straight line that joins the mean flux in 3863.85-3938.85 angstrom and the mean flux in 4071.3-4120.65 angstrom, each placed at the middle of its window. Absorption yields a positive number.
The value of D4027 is 1.89 angstrom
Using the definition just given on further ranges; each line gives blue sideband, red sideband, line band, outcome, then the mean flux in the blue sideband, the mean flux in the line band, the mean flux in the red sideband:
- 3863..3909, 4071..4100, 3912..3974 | 2.2 angstrom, 30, 27.5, 24.9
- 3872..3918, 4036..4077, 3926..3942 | 0.3 angstrom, 29.3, 27.7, 24.6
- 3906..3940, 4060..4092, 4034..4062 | 1.3 angstrom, 27.9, 24.3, 25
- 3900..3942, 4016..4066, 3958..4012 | 0.6 angstrom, 28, 25.9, 24.5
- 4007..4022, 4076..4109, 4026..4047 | 0.4 angstrom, 24.6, 24.2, 24.7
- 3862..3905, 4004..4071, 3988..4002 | 0.5 angstrom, 30.2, 25.2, 24.6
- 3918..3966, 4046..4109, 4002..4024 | 1.2 angstrom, 27.6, 24.7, 24.8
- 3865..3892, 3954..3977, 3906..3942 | 1.0 angstrom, 30.7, 27.9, 27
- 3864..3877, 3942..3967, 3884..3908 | 0.9 angstrom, 31.5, 29.1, 27.4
